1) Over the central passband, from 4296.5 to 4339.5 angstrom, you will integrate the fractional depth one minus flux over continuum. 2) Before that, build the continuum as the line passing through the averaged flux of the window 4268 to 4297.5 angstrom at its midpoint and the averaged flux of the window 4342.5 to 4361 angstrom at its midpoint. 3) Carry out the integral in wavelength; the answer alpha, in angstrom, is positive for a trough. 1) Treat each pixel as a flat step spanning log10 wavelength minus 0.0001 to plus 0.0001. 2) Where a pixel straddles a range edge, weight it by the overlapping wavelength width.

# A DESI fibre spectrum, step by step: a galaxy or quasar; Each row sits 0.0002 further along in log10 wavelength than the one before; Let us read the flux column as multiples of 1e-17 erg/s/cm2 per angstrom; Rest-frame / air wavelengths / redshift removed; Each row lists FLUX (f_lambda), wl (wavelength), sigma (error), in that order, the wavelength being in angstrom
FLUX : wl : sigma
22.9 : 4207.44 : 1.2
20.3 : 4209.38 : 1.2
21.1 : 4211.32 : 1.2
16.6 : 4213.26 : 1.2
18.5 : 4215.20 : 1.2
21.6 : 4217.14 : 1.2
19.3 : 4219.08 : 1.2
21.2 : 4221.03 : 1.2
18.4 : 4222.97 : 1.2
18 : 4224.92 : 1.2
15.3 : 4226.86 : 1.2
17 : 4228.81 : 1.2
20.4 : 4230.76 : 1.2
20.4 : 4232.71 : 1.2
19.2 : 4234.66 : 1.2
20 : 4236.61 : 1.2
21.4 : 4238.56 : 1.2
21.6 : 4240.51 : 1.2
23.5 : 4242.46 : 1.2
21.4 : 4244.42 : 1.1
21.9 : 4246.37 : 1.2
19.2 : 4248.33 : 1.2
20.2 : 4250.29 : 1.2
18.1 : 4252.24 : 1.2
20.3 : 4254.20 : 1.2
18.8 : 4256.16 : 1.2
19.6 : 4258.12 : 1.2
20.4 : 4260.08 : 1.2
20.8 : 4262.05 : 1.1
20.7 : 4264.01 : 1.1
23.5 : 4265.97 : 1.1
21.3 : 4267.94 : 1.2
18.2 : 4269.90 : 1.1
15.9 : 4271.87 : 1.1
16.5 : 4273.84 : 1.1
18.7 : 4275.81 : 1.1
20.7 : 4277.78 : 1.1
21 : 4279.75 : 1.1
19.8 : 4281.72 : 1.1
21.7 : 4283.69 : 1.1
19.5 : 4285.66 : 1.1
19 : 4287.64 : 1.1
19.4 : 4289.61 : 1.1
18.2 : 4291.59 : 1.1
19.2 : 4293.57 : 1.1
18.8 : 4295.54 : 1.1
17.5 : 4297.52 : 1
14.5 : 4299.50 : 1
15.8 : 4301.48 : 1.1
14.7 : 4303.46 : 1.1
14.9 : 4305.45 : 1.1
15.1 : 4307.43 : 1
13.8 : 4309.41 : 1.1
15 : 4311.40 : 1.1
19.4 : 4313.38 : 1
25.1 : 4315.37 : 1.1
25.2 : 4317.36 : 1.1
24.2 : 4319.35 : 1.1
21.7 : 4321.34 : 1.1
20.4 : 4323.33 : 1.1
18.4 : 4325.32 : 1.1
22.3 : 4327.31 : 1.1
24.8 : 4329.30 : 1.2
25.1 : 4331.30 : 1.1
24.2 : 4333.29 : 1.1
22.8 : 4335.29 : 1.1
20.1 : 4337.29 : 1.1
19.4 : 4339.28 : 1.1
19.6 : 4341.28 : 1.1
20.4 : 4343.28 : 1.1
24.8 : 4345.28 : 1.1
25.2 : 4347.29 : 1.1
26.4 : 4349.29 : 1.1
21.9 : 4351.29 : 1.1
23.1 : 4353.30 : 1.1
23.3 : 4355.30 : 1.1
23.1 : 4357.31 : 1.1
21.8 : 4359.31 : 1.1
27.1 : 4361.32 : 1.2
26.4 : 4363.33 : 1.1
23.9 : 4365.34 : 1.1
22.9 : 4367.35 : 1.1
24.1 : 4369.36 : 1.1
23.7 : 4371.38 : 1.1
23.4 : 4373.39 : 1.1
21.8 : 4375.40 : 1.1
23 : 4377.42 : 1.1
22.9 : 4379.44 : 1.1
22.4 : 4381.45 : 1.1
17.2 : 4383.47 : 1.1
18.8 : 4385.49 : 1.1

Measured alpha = 3.3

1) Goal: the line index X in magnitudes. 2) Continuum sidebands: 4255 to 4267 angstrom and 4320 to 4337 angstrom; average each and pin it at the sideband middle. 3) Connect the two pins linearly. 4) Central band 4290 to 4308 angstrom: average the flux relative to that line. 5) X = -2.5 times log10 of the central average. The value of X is 0.28 mag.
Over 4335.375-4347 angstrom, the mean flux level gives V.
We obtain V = 21.3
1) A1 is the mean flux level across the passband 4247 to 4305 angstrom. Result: 19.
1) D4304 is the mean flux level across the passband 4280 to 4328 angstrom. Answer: 18.9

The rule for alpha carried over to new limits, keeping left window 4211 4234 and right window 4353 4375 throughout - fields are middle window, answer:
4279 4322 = 5.7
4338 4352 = 0.4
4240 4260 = -0.6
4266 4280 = 1.1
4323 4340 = 0.5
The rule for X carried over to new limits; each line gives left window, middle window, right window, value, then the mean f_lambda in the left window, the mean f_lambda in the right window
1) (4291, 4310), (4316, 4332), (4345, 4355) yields -0.14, 16.3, 24.2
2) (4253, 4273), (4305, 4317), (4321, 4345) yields 0.19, 19.9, 21.7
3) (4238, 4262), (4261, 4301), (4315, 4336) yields 0.12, 20.5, 23.1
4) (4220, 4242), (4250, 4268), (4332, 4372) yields 0.00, 19.5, 23.2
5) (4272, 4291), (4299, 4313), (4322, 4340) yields 0.35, 19.4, 22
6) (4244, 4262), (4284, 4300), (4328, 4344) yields 0.13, 20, 22.1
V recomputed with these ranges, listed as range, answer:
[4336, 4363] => 22.9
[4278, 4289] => 20.2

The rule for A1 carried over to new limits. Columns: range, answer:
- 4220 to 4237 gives 18.8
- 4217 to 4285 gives 19.9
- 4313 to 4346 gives 22.3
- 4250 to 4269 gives 20.4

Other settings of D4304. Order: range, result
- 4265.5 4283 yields 19.4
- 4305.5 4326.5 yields 19.6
